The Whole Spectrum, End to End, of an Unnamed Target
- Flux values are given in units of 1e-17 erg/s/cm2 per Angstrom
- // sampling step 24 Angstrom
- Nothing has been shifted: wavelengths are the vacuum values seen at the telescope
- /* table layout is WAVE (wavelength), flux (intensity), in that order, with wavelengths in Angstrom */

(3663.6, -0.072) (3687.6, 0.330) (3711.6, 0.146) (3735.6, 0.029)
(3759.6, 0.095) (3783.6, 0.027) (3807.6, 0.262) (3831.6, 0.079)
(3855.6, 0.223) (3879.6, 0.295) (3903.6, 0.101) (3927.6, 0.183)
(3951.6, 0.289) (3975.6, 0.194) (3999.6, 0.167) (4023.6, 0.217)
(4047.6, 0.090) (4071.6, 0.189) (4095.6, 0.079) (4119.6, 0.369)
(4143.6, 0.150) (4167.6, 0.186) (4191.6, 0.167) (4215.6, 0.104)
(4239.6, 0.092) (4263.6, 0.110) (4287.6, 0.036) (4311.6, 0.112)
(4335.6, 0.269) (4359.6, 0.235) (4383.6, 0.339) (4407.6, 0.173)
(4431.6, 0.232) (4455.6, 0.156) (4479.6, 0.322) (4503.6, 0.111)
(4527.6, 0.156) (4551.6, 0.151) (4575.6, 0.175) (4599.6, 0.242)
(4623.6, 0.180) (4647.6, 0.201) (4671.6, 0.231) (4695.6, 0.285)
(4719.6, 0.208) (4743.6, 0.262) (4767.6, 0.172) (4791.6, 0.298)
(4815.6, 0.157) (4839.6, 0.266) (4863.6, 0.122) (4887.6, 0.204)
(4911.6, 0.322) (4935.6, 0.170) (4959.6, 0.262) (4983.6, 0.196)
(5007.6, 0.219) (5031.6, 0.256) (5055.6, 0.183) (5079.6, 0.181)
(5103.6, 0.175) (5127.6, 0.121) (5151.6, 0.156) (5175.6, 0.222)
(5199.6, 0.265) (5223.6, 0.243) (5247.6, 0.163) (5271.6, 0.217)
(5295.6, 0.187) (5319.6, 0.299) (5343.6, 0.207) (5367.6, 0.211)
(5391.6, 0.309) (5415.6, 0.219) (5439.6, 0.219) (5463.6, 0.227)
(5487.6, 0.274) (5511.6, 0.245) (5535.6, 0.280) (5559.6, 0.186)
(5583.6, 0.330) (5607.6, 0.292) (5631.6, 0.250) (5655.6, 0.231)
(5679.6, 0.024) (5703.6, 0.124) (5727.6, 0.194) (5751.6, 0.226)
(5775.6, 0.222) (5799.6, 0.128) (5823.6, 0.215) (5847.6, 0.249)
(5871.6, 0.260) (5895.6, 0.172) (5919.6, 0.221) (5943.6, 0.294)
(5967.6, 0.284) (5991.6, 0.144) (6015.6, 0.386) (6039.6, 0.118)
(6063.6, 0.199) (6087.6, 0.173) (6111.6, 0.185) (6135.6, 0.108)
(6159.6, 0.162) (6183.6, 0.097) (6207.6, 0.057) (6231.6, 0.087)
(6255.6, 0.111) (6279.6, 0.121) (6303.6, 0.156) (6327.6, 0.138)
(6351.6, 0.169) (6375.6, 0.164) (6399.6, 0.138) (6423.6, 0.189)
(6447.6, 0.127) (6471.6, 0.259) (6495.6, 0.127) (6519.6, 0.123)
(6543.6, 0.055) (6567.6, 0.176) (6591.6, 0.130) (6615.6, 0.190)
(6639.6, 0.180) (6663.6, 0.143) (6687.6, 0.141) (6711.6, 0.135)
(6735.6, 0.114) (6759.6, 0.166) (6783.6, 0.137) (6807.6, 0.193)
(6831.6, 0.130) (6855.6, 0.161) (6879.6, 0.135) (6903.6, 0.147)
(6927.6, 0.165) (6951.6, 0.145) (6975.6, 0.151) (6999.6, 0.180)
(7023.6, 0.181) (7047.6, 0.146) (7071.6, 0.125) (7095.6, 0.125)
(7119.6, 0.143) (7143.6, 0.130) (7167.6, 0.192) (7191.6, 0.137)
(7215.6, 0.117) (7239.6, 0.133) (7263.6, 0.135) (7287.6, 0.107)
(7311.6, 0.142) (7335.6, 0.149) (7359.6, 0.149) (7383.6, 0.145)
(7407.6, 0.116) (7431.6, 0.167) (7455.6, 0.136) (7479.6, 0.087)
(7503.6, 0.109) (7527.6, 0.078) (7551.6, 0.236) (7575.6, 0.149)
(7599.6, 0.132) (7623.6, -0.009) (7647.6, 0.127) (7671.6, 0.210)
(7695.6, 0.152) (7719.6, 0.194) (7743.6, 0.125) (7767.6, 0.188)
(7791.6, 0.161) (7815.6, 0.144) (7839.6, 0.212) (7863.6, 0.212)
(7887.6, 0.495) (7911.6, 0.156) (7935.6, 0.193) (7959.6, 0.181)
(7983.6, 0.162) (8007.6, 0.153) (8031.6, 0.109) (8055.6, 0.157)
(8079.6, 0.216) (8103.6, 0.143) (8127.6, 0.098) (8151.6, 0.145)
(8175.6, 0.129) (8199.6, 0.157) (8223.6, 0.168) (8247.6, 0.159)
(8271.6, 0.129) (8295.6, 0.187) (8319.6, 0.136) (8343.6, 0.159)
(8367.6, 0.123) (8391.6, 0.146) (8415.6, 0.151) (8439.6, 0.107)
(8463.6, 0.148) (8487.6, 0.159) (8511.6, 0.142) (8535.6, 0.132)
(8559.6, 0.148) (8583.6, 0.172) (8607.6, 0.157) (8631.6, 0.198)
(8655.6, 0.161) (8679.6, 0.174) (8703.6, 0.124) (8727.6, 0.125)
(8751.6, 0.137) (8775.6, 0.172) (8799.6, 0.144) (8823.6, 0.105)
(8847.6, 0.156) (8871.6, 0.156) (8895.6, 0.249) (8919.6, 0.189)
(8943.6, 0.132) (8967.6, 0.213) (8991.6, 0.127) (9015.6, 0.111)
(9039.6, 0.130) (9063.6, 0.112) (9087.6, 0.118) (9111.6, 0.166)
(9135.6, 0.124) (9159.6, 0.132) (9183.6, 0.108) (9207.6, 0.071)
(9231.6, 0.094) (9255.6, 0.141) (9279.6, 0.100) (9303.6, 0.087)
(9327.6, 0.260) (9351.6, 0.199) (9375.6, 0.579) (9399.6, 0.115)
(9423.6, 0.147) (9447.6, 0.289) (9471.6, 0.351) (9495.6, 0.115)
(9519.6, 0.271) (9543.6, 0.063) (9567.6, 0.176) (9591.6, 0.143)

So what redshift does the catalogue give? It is 0.20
